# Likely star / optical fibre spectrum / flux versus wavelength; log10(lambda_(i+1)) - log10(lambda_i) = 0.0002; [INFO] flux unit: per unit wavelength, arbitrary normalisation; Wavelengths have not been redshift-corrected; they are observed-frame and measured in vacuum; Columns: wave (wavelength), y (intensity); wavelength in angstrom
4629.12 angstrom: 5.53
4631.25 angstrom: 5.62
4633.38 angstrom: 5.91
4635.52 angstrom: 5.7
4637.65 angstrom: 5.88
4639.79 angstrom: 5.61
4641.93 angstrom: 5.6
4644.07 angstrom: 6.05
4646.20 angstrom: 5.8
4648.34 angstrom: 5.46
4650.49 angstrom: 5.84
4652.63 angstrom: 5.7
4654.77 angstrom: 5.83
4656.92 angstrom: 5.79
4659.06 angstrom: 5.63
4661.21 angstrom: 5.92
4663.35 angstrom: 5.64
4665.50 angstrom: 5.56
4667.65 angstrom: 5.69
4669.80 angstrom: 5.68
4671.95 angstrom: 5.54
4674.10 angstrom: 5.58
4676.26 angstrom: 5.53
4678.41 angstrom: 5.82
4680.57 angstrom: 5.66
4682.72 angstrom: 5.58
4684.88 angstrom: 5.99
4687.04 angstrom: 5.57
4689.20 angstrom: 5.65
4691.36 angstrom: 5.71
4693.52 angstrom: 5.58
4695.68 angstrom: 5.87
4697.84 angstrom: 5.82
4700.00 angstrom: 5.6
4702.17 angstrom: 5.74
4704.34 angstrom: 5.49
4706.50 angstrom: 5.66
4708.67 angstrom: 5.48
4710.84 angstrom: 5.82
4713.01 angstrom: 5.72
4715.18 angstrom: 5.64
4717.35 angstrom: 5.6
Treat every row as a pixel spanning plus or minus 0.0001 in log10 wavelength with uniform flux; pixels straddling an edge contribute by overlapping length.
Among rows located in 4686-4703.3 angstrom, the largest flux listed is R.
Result 5.87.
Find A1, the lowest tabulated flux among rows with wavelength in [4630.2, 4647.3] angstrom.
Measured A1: 5.6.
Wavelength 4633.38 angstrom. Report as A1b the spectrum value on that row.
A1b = 5.91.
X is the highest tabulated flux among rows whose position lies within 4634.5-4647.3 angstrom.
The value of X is 6.05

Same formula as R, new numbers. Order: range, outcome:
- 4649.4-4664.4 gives 5.92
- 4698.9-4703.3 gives 5.74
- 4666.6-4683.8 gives 5.82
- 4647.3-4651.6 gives 5.84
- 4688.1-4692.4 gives 5.71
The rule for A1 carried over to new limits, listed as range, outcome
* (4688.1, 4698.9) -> 5.58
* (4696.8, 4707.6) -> 5.49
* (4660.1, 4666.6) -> 5.56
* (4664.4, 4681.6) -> 5.53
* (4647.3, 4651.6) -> 5.46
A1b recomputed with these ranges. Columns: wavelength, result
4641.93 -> 5.6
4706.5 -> 5.66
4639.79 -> 5.61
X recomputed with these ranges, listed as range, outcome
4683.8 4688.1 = 5.99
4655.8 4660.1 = 5.79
